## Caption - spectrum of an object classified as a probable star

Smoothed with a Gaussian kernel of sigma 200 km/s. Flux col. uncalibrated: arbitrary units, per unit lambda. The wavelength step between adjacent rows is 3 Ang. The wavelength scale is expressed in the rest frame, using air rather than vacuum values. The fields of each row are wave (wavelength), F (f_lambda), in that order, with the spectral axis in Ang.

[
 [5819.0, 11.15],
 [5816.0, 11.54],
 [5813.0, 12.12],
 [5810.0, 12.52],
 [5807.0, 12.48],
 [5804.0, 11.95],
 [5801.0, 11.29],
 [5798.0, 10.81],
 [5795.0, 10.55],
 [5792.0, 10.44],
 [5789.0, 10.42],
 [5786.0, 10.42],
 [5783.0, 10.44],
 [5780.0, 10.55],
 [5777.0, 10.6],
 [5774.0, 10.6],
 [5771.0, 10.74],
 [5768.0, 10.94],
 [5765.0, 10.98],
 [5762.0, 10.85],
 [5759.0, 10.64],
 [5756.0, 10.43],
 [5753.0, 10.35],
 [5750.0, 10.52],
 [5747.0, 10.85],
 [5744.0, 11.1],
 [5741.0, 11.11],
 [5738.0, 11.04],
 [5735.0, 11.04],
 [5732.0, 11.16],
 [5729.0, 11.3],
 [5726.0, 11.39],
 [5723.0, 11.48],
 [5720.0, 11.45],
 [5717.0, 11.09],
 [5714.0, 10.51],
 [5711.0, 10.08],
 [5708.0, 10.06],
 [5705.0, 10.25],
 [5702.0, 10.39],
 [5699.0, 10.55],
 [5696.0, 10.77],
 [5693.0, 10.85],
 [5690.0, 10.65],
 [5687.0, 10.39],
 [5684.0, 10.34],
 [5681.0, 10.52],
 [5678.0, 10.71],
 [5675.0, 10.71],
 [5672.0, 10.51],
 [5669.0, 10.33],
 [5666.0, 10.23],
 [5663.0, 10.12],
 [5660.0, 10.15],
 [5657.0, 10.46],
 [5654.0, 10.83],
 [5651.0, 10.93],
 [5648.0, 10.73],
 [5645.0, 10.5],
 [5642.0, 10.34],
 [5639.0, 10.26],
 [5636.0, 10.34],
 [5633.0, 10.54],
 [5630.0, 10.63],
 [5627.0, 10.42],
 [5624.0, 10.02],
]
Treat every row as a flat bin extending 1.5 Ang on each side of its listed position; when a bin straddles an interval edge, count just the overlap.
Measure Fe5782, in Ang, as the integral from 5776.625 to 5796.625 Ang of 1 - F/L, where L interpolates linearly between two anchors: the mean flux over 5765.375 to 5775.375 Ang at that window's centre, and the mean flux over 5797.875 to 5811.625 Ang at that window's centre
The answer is 1.5 Ang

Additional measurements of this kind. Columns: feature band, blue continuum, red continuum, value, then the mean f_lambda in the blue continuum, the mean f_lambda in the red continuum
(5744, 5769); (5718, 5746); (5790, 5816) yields 1.33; 11.2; 11.5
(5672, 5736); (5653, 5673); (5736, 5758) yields -1.06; 10.4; 10.8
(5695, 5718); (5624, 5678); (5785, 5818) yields 0.73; 10.5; 11.3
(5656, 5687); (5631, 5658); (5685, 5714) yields 0.27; 10.6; 10.4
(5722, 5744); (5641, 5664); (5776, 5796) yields -1.48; 10.5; 10.5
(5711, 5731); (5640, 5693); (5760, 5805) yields -0.93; 10.5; 10.8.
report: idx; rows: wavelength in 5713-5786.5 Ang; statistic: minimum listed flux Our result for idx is 10.35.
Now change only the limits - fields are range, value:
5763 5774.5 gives 10.6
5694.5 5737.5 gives 10.06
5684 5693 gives 10.34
